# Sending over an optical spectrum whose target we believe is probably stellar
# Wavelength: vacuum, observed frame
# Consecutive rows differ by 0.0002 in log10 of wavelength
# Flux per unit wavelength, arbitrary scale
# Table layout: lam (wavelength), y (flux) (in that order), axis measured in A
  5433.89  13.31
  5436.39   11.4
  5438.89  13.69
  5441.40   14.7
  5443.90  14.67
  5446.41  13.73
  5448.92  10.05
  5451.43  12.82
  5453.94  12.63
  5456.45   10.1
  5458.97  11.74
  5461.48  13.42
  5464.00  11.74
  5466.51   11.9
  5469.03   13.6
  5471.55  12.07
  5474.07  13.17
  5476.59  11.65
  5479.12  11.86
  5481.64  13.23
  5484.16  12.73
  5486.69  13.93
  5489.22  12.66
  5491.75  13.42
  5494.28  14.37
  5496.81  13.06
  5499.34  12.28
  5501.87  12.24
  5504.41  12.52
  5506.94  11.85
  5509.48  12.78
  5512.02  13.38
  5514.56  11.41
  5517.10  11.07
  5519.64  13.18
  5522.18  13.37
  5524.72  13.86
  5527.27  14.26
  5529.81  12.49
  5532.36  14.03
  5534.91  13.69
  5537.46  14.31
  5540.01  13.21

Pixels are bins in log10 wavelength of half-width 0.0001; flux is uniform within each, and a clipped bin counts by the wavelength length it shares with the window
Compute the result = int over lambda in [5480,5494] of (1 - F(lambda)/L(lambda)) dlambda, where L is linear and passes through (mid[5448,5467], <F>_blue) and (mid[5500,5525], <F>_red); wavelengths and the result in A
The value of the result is -1.20 A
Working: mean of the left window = 11.8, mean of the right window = 12.5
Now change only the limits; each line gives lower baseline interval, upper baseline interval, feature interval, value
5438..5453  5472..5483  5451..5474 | 1.0 A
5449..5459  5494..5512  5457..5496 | -2.0 A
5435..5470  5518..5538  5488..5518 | 1.4 A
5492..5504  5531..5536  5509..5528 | 0.8 A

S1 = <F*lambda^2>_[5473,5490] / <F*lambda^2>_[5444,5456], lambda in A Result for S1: 1.04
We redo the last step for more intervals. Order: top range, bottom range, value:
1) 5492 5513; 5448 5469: 1.09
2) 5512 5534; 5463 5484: 1.06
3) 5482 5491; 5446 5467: 1.11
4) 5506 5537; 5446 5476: 1.09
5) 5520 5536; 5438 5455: 1.06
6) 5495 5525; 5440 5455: 0.98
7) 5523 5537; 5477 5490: 1.09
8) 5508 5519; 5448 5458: 1.09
